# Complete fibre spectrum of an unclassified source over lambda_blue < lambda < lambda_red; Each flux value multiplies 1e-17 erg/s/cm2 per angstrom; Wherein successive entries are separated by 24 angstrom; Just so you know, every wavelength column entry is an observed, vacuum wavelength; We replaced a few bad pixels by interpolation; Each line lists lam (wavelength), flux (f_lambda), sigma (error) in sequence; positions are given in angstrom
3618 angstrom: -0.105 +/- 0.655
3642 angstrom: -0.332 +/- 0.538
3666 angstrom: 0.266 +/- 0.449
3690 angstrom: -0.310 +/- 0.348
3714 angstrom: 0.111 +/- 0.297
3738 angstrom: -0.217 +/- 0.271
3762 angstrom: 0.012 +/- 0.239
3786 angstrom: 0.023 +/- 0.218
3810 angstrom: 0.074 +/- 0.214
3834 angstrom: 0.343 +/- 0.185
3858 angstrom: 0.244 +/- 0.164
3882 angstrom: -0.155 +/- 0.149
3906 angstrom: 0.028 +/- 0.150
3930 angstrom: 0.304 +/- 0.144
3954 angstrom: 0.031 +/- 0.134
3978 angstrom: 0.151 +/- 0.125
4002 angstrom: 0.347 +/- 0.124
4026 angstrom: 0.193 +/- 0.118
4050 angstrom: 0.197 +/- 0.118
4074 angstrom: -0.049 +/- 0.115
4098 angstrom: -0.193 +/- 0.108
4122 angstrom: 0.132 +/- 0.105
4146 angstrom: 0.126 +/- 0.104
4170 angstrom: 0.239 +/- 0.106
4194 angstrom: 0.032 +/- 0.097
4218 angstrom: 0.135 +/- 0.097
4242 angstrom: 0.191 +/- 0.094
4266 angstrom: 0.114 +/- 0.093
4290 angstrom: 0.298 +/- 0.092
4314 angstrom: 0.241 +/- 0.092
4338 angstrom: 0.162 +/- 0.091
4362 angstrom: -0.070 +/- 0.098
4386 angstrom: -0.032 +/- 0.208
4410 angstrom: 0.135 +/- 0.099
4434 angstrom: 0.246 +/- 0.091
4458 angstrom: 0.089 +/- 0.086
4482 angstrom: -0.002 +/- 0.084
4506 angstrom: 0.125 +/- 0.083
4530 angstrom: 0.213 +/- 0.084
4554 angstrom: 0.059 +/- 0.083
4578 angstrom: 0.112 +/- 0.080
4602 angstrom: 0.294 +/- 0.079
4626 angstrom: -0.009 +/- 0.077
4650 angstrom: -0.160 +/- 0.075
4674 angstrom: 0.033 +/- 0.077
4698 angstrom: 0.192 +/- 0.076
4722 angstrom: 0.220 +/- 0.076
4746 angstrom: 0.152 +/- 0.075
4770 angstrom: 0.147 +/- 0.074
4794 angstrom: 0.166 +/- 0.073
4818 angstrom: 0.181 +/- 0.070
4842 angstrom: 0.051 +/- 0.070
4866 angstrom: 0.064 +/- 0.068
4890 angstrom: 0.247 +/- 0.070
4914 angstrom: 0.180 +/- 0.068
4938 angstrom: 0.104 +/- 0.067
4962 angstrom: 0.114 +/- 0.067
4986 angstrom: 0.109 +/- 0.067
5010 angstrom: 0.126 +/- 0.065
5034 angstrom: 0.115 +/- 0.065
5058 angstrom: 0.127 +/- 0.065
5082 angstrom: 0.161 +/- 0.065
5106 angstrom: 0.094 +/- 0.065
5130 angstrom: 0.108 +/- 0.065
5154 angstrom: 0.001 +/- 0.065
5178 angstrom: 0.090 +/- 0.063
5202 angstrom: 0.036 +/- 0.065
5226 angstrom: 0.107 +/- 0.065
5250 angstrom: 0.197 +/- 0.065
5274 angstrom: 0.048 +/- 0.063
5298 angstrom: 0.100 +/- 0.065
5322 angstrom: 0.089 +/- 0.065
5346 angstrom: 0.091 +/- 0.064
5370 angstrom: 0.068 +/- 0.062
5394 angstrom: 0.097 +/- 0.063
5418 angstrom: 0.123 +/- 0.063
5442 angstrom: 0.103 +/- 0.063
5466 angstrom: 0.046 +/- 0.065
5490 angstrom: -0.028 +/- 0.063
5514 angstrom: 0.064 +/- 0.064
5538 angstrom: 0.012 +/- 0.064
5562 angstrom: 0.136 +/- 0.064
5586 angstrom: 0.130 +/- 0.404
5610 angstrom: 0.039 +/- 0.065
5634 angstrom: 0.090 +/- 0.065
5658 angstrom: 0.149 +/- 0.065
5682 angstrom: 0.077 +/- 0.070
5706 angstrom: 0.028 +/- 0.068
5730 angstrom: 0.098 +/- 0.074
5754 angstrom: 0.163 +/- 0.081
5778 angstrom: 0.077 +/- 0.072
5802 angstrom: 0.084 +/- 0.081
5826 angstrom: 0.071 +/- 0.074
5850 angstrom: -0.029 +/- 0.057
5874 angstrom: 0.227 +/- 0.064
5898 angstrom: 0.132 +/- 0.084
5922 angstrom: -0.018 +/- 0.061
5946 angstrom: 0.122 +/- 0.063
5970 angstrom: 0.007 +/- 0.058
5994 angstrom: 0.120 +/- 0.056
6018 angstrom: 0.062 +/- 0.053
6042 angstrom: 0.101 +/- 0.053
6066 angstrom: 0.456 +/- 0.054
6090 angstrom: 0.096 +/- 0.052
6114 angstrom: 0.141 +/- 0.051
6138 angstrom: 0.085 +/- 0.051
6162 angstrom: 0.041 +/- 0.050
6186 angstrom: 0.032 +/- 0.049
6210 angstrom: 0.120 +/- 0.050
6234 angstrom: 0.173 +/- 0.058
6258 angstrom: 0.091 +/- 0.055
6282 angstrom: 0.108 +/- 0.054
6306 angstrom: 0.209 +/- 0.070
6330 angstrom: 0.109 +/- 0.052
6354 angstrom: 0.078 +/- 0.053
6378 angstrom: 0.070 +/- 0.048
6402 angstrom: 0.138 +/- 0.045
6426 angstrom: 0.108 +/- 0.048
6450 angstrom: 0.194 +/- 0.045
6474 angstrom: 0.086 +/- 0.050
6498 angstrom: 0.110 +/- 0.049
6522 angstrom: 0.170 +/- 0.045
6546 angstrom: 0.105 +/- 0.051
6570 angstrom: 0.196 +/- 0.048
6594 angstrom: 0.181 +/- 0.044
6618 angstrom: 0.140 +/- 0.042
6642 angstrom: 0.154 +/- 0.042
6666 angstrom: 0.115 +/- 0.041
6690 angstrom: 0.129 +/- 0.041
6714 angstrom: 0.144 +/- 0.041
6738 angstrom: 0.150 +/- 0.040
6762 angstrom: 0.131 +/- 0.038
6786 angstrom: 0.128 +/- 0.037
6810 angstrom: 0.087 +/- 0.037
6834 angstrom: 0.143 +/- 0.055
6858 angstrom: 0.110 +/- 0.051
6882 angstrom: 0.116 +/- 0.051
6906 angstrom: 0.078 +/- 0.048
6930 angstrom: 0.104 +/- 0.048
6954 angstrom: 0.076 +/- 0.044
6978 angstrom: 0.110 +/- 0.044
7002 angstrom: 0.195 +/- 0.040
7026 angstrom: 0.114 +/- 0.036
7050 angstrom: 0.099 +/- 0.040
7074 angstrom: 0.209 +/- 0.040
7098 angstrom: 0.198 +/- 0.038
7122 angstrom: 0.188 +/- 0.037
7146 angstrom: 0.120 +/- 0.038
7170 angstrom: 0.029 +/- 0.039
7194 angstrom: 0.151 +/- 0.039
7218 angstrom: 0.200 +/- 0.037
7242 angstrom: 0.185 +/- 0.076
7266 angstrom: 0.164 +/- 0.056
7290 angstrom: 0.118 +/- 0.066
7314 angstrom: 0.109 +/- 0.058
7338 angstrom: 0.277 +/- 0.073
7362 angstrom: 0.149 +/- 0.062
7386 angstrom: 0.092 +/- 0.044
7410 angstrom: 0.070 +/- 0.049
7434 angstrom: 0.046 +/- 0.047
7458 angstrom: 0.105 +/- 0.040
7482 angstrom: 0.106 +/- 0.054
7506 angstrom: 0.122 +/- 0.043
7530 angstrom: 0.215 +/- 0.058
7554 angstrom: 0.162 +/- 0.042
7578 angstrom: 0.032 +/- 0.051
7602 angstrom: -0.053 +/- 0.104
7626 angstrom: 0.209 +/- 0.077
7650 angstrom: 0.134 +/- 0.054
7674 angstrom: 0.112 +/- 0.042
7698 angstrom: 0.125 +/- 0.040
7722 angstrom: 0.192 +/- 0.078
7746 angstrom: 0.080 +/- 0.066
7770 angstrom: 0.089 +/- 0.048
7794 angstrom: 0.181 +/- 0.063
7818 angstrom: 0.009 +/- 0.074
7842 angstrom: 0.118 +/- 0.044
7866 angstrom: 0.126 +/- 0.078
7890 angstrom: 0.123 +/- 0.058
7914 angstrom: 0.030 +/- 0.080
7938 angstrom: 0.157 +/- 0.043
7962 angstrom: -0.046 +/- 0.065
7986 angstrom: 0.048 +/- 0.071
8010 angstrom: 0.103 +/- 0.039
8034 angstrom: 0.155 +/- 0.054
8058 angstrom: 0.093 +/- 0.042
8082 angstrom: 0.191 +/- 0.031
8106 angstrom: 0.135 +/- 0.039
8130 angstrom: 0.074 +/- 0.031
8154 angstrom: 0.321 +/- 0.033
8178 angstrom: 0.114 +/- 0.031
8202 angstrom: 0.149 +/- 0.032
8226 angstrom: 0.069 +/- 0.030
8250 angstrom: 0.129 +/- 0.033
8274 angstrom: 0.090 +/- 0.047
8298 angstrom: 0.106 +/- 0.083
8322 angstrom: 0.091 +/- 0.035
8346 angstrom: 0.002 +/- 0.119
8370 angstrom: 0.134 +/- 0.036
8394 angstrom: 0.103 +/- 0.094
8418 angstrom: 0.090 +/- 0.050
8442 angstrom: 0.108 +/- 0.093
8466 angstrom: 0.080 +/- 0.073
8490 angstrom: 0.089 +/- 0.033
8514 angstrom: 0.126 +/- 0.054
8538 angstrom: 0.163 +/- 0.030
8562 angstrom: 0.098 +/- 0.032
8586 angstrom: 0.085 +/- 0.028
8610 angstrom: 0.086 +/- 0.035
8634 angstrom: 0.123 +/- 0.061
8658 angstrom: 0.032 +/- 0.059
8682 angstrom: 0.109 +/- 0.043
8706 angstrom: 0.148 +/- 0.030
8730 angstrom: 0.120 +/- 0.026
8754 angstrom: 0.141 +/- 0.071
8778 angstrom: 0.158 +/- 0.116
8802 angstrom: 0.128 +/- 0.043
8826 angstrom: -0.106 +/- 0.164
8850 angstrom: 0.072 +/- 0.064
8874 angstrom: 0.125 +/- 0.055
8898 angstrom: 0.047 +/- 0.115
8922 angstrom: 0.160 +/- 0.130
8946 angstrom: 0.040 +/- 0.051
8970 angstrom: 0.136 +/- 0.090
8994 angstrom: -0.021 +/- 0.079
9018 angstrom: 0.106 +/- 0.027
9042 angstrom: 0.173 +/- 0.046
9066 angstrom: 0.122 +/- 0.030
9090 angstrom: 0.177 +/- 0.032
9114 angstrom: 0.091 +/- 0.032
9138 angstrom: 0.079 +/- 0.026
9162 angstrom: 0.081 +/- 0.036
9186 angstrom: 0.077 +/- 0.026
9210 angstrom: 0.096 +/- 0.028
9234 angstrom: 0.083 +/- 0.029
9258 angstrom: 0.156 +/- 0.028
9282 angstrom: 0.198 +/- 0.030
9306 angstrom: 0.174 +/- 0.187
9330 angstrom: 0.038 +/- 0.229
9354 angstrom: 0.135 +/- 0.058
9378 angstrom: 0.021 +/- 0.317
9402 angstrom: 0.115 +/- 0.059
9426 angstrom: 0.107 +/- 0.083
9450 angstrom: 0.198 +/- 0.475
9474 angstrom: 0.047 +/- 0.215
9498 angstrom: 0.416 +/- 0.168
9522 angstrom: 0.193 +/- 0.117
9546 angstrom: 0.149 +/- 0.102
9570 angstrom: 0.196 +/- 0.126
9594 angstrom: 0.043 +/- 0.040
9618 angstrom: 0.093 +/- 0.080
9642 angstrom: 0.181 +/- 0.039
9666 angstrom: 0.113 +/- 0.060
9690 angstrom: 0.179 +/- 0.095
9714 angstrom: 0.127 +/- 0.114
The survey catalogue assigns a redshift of 0.63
